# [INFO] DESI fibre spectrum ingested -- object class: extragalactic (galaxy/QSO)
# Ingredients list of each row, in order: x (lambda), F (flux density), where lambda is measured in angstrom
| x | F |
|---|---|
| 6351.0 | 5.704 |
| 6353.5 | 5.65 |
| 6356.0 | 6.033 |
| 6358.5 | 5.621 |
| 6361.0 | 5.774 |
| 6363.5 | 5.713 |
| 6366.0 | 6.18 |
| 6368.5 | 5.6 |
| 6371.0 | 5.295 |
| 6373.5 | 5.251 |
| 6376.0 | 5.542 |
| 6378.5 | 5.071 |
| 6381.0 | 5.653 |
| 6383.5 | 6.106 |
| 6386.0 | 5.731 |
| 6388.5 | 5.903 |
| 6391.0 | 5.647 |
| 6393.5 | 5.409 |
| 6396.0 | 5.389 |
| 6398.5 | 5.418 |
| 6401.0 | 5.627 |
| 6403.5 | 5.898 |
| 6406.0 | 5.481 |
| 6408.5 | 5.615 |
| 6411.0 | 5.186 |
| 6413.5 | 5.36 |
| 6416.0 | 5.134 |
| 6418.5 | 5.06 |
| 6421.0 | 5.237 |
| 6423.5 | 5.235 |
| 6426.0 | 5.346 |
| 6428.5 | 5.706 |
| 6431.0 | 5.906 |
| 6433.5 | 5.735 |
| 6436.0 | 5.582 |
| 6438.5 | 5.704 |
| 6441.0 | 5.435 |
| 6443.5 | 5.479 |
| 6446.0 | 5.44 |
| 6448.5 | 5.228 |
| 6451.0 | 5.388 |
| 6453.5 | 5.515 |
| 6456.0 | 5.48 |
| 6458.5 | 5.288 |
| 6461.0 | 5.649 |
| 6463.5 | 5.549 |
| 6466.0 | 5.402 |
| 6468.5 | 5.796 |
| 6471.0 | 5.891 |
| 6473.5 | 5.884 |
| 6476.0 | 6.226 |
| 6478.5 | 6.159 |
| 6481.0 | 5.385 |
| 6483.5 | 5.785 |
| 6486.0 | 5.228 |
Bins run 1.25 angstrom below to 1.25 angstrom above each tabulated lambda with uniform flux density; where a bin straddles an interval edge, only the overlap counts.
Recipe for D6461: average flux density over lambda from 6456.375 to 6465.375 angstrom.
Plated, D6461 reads 5.49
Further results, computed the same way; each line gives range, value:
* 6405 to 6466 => 5.45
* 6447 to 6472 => 5.51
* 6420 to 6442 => 5.55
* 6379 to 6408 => 5.64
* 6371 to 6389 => 5.57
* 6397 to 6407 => 5.6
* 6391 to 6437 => 5.47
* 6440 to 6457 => 5.42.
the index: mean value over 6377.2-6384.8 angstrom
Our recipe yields 5.61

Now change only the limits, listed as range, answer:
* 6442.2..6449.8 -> 5.38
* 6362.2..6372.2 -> 5.7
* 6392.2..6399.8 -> 5.41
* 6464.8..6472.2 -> 5.7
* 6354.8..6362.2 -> 5.81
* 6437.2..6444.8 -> 5.54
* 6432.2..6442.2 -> 5.62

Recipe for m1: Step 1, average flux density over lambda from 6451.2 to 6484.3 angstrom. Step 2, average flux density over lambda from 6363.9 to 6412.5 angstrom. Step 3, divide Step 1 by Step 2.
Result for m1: 1.02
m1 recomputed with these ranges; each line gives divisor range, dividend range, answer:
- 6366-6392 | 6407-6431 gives 0.95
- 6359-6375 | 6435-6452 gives 0.97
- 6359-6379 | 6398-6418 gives 0.98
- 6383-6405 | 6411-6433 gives 0.95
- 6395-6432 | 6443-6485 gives 1.03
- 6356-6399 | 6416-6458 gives 0.97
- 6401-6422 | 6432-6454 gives 1.02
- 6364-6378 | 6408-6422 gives 0.94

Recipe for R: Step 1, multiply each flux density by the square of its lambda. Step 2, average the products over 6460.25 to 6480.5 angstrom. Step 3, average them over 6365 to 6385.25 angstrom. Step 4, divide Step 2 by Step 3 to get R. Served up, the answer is 1.07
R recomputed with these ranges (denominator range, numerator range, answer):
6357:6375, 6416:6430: 0.96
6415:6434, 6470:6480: 1.13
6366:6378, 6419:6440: 1.03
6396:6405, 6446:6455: 0.98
